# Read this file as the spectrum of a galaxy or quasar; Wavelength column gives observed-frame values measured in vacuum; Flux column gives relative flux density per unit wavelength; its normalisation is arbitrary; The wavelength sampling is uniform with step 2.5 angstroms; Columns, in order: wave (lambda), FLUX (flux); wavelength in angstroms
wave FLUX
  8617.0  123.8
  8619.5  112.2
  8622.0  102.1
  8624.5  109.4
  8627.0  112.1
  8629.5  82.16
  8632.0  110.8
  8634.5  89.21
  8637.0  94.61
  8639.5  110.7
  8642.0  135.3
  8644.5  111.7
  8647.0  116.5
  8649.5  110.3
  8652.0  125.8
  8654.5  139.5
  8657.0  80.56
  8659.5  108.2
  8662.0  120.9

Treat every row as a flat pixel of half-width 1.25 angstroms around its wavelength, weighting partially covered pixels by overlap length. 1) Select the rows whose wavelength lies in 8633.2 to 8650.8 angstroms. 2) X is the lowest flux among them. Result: 89.21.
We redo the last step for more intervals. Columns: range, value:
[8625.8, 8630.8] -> 82.16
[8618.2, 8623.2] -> 102.1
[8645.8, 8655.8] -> 110.3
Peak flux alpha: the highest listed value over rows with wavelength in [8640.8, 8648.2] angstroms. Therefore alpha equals 135.3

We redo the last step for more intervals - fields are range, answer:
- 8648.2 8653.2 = 125.8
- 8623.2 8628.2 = 112.1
